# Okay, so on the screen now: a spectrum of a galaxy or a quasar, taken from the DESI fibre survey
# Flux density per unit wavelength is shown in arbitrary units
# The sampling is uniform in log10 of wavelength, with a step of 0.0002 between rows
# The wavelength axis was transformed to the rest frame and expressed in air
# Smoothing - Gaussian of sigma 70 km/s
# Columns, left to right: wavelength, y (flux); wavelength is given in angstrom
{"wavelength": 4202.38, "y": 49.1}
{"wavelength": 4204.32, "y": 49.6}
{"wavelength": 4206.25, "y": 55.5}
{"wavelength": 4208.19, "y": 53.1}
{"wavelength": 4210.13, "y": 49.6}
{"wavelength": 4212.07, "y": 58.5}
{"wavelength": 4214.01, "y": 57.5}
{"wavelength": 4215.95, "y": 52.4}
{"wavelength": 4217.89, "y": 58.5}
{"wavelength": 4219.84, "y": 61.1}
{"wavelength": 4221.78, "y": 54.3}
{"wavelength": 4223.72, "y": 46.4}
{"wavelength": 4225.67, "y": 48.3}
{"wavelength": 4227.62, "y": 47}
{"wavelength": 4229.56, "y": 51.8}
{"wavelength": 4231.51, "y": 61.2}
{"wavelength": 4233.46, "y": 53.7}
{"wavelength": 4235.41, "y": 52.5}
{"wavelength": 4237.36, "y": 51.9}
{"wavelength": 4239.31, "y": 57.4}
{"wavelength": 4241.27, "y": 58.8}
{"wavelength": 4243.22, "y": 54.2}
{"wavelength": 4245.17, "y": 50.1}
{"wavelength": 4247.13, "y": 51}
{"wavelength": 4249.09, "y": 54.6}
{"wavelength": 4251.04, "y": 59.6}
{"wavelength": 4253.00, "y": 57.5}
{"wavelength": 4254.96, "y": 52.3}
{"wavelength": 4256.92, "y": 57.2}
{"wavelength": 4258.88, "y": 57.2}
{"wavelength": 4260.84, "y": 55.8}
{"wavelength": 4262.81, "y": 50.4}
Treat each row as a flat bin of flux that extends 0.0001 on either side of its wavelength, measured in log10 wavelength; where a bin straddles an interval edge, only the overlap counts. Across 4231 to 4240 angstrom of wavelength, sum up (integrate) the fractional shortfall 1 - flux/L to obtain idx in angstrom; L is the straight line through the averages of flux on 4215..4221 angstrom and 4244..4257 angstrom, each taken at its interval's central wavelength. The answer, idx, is 0.1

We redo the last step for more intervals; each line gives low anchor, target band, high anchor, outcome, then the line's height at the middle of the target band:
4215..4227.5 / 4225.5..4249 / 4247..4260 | 0.47 angstrom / 54.5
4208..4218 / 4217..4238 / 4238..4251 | 0.53 angstrom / 54.7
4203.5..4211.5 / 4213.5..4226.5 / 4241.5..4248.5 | -0.39 angstrom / 52.4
